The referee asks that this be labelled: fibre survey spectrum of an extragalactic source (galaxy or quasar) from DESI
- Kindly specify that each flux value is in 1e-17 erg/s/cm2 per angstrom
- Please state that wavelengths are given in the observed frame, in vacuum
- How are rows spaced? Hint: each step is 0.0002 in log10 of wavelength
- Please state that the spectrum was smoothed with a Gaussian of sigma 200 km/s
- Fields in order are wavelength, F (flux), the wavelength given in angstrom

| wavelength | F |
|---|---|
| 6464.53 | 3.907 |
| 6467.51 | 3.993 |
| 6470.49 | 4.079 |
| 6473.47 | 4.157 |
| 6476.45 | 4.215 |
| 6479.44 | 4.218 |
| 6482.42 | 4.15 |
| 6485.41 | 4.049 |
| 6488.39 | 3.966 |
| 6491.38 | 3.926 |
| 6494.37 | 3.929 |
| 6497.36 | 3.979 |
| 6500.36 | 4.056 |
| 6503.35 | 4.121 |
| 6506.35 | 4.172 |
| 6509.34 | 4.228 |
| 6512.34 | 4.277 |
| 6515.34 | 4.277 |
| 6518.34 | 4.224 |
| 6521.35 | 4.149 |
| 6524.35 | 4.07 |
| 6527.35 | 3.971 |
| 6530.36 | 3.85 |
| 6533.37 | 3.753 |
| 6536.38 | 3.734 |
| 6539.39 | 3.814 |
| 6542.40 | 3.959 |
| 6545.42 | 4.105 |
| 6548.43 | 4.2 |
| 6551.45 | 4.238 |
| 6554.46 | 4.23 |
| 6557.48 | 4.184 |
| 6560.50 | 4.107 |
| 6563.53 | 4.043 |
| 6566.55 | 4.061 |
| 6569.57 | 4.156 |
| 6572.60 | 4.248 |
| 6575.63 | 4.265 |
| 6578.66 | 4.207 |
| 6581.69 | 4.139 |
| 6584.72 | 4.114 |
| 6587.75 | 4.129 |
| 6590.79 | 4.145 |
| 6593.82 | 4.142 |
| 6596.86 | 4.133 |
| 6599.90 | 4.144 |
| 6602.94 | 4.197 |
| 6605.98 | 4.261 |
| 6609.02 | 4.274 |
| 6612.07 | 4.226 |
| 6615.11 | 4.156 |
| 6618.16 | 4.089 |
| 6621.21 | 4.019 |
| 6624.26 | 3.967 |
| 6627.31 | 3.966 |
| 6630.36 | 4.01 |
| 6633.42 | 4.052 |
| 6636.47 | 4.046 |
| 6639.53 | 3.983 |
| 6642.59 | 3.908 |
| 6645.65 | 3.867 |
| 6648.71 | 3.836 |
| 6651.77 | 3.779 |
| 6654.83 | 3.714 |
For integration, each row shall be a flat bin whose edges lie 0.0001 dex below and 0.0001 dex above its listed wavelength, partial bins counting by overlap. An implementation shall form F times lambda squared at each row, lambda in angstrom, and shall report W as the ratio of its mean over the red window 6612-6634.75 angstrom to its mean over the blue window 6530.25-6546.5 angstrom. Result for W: 1.08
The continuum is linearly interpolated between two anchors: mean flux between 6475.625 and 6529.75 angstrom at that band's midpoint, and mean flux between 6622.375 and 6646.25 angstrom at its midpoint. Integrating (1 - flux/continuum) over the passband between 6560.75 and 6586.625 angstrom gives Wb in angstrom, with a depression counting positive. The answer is -0.73 angstrom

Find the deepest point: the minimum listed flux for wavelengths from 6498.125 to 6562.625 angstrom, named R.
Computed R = 3.734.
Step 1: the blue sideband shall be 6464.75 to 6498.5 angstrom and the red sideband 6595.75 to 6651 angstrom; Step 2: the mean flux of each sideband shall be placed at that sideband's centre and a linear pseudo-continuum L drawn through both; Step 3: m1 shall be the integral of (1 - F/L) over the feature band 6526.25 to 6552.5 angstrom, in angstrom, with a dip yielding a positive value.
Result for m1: 0.7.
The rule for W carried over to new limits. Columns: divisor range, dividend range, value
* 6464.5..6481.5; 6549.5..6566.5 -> 1.04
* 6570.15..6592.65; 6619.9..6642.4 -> 0.97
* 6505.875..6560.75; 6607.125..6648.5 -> 1.02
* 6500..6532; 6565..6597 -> 1.03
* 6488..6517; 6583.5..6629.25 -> 1.04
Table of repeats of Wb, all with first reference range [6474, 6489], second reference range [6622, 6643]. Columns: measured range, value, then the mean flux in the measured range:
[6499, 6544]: 0.6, 4.04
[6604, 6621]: -0.7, 4.19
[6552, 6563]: -0.3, 4.17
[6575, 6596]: -0.6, 4.16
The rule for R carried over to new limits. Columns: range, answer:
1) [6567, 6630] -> 3.966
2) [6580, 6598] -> 4.114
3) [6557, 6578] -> 4.043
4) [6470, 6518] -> 3.926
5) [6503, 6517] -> 4.121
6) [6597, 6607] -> 4.144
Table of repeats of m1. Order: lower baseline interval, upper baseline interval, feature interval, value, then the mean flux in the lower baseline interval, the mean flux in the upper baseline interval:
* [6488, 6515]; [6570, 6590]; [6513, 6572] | 1.0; 4.09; 4.18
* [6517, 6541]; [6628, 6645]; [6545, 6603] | -2.9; 3.94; 3.99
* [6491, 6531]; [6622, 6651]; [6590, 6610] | -0.9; 4.1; 3.96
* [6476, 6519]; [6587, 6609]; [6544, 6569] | 0.0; 4.11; 4.17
